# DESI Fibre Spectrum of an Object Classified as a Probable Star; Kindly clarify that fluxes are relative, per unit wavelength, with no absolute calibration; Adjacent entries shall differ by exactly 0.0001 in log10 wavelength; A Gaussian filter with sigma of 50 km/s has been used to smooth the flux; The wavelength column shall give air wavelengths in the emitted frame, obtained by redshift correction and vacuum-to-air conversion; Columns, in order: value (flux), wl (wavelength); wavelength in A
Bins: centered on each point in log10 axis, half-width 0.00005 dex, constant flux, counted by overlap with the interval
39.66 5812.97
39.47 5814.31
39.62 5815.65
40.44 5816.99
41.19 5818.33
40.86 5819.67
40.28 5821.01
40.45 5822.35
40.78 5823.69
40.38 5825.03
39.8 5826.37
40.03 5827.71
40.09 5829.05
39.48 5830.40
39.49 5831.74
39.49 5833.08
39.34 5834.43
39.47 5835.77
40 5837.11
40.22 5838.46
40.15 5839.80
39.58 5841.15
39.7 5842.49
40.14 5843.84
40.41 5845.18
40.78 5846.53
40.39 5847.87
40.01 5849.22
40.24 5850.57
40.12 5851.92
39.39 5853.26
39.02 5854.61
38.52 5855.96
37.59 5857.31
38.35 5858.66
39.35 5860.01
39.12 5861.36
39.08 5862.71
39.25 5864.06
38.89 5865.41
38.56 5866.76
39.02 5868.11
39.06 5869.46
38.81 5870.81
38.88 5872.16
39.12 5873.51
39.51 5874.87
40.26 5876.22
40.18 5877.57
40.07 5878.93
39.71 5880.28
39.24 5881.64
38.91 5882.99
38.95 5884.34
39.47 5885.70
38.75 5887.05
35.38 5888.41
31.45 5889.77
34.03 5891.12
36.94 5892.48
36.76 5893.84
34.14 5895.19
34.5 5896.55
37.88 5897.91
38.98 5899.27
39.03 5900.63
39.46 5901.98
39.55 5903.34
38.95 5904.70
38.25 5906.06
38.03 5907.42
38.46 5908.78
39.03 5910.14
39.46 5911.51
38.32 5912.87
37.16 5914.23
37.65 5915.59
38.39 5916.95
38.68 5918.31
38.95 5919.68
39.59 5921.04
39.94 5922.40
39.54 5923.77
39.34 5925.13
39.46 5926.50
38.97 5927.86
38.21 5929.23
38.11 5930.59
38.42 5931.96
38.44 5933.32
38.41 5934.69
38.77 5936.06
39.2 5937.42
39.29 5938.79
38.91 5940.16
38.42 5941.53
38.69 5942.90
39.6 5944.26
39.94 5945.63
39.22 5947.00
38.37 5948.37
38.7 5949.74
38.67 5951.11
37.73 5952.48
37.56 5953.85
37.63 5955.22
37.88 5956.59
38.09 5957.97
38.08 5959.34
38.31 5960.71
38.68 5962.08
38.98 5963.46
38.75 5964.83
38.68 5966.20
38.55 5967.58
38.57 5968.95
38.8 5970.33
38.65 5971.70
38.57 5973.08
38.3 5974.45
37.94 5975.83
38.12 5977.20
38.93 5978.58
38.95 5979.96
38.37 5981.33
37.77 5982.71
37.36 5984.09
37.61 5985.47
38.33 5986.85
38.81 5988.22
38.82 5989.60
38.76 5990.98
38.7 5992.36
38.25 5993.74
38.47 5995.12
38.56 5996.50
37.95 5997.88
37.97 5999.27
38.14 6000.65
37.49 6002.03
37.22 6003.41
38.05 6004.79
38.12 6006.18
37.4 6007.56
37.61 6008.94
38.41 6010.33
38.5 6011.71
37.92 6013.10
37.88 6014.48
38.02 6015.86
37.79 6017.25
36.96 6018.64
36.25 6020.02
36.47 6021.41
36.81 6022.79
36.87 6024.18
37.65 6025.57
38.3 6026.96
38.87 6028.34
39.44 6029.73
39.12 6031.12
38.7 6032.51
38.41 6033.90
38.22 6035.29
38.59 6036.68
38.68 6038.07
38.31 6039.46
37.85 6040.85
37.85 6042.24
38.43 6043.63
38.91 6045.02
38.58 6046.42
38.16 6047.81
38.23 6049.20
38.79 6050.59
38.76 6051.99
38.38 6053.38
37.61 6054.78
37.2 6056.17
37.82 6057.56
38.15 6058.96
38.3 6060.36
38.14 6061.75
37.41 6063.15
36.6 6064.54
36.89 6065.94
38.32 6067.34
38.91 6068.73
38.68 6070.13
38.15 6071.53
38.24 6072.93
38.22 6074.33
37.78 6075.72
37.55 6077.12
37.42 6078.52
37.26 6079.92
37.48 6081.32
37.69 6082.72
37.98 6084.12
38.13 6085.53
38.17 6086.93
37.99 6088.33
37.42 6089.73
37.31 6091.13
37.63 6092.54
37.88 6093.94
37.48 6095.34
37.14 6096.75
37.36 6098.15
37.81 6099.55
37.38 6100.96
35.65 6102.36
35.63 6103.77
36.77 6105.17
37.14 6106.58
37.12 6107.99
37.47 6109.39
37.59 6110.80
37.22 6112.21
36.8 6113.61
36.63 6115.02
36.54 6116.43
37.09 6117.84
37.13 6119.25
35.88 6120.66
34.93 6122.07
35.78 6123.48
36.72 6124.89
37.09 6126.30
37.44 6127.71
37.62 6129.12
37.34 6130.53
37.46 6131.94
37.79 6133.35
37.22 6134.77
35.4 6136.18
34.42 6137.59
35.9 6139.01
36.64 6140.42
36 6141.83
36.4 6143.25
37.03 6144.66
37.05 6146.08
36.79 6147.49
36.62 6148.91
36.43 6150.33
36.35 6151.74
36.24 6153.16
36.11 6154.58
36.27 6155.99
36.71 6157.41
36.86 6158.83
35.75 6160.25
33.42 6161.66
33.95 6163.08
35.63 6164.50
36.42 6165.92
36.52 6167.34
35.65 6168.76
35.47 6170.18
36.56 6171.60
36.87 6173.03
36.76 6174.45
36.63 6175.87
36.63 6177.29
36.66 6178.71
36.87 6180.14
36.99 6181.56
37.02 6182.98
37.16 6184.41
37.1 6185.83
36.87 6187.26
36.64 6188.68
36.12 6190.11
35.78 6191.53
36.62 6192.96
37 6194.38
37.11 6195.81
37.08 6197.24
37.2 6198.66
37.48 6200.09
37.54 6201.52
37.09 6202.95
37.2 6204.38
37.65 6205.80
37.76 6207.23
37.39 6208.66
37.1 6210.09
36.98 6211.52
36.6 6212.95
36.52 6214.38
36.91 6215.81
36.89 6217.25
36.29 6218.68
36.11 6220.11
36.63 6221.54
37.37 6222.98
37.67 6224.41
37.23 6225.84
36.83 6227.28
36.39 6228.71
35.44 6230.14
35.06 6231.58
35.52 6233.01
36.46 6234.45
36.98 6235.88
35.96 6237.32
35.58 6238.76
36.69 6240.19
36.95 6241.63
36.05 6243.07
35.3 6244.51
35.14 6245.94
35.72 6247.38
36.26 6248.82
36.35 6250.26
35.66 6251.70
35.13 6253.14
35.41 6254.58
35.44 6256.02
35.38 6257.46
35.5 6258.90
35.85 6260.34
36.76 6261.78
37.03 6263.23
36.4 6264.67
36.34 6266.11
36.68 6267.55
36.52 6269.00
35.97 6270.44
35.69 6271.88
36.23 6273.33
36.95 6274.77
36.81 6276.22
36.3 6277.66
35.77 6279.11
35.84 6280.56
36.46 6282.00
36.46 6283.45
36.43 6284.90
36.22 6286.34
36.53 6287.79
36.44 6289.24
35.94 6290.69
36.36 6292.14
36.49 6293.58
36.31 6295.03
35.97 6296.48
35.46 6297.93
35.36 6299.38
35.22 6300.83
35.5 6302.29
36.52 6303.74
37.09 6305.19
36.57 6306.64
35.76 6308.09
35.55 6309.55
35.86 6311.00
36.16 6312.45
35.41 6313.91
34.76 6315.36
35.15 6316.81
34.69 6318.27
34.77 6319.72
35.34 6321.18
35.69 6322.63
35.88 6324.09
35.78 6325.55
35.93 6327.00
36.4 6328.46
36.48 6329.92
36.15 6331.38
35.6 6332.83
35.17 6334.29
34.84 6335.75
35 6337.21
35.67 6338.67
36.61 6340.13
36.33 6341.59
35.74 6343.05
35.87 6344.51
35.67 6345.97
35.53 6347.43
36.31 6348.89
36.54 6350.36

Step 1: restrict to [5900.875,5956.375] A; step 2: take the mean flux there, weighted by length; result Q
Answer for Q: 38.7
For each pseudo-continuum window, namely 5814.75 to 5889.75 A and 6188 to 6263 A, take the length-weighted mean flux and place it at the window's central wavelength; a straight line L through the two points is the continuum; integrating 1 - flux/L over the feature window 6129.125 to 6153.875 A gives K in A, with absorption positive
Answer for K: 0.4 A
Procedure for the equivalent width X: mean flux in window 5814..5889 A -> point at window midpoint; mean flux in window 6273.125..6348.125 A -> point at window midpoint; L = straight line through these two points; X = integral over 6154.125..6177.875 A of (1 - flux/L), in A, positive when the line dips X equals 0.67 A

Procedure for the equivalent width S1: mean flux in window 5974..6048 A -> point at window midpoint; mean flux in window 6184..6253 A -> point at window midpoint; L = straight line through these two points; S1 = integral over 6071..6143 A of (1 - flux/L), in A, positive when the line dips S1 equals 0.6 A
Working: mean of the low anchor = 38.1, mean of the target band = 37.1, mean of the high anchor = 36.6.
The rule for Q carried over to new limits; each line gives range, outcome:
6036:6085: 38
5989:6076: 38.1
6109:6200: 36.5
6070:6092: 37.8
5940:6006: 38.4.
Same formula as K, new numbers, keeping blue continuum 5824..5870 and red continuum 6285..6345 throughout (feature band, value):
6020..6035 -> 0.1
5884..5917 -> 1.3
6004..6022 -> 0.3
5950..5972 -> 0.2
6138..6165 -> 0.8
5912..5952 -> 0.1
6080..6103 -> 0.0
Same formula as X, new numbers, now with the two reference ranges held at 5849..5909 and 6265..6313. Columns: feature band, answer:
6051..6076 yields -0.4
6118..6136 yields 0.1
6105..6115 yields 0.0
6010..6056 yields -0.6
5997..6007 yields 0.0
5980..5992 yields -0.1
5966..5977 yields -0.2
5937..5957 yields -0.3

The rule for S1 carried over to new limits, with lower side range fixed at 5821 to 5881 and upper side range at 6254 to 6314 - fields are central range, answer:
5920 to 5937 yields 0.0 A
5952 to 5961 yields 0.2 A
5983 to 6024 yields 0.5 A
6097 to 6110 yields 0.2 A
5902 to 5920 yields 0.3 A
